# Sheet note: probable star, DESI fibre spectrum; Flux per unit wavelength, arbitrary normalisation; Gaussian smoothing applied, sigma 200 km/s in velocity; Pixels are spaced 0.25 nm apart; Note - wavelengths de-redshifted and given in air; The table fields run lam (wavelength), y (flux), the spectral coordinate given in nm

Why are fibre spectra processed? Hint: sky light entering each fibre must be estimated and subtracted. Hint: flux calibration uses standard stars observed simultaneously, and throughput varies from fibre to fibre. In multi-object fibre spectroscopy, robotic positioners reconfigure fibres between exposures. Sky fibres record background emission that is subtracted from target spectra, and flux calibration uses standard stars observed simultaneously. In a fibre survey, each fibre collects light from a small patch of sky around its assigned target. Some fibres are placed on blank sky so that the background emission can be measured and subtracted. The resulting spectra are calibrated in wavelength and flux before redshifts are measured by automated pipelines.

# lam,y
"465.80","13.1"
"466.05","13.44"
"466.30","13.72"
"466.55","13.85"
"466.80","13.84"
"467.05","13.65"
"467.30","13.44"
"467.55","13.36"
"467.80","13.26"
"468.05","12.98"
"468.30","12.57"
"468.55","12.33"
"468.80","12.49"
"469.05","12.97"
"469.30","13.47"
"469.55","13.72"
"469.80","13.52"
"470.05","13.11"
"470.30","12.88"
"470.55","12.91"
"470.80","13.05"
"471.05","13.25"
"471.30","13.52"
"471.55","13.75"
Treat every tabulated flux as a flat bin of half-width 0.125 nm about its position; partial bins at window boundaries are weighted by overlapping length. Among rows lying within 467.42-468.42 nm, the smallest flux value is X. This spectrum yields 12.57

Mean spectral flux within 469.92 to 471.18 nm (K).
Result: 13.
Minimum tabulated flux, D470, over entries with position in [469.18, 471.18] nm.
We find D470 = 12.88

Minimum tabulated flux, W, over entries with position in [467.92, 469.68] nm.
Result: 12.33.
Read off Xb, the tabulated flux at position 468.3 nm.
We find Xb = 12.57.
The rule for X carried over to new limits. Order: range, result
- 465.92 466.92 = 13.44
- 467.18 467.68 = 13.36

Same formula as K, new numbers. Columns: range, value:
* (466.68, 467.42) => 13.6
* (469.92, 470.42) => 13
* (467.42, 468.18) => 13.2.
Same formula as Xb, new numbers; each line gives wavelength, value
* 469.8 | 13.52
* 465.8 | 13.1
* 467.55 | 13.36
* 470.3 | 12.88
